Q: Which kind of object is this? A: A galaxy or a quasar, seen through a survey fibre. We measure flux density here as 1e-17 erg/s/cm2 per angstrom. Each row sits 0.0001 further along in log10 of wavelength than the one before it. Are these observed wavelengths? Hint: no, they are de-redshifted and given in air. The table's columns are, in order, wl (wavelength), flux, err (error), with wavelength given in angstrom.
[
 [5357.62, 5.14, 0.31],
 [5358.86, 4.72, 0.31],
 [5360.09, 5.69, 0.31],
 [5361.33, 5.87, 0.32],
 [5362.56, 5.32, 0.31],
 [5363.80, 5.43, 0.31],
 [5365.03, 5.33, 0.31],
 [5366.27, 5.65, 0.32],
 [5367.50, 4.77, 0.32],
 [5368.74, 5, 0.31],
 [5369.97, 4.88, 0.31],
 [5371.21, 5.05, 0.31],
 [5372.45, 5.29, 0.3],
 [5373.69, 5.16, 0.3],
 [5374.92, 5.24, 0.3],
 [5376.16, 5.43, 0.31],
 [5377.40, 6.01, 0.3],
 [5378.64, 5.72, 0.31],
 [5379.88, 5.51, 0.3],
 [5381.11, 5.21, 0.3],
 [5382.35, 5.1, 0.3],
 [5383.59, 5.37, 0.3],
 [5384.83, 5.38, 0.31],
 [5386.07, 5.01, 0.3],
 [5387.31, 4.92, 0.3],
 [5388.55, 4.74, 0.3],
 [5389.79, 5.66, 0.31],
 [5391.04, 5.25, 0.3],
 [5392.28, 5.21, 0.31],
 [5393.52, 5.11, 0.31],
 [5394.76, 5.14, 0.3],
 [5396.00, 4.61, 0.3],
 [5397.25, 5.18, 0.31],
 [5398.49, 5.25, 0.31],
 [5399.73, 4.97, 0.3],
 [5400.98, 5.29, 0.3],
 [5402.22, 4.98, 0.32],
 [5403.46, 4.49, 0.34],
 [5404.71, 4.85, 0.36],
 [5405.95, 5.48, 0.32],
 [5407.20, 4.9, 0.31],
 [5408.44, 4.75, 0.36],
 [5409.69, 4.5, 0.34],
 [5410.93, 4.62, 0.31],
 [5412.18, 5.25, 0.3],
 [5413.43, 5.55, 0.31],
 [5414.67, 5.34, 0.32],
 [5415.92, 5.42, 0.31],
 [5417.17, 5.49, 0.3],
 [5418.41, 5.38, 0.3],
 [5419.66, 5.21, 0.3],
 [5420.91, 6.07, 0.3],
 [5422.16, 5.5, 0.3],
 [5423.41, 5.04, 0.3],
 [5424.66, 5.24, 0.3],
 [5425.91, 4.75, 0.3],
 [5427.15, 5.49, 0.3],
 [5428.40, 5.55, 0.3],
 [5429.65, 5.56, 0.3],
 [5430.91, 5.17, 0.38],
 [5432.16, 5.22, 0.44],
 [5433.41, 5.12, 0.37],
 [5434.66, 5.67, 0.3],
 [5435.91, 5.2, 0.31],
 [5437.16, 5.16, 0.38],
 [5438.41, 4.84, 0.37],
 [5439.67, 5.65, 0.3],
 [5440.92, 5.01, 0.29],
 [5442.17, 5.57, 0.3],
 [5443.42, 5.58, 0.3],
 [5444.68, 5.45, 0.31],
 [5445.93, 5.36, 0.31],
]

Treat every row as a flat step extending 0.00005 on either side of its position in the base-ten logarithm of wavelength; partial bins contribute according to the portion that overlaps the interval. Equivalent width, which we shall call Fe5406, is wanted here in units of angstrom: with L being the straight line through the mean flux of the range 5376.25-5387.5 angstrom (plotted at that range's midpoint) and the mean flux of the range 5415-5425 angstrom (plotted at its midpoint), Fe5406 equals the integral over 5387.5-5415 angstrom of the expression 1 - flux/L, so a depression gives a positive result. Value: 1.80 angstrom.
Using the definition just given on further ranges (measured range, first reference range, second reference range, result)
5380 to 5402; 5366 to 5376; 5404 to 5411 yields -0.72 angstrom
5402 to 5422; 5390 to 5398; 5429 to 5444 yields 0.17 angstrom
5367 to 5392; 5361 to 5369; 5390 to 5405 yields -0.15 angstrom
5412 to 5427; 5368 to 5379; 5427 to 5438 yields -0.11 angstrom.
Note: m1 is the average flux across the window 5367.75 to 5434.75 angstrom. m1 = 5.2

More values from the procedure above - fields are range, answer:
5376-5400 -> 5.24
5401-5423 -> 5.17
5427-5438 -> 5.33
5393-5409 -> 5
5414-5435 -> 5.36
